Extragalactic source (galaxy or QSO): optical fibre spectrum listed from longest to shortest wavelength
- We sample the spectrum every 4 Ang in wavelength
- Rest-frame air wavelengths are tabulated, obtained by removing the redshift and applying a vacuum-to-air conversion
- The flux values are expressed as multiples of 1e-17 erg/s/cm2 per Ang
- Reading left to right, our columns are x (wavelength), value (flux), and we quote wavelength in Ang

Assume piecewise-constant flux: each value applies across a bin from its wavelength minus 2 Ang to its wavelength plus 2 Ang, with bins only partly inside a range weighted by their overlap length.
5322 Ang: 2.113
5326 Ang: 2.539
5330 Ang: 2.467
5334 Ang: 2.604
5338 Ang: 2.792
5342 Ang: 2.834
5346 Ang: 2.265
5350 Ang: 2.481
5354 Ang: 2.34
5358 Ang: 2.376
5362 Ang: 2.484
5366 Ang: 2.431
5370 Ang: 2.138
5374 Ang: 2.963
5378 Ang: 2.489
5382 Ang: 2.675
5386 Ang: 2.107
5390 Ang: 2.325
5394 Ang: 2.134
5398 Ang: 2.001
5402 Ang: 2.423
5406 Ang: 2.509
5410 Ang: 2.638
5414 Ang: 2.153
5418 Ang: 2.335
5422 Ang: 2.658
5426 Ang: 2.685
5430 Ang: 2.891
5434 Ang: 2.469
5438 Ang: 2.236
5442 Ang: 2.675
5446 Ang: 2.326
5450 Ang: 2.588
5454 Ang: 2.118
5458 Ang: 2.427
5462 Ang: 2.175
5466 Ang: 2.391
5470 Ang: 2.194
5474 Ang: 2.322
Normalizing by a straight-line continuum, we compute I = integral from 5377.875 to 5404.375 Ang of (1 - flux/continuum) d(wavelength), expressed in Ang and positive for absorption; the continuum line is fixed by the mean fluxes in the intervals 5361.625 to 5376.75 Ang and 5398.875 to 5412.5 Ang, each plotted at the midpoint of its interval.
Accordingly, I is 2.0 Ang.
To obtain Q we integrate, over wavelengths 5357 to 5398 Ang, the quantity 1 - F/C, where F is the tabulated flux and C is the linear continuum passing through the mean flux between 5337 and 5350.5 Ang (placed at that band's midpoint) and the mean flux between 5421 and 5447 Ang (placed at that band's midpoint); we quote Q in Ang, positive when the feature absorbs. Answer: 3.01 Ang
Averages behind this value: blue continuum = 2.59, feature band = 2.39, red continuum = 2.57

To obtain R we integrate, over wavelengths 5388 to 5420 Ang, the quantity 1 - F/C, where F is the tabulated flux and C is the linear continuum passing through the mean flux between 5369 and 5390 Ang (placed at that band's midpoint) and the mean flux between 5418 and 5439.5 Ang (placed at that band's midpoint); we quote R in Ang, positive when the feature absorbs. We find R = 2.7 Ang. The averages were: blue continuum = 2.48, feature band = 2.31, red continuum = 2.57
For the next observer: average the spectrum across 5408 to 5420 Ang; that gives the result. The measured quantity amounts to 2.38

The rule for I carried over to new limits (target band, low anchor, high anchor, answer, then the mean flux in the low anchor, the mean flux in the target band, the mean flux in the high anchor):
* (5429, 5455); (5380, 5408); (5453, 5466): -2.12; 2.31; 2.47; 2.27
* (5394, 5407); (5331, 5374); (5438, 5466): 0.90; 2.5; 2.27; 2.37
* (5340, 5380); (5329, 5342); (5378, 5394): 0.51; 2.67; 2.48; 2.35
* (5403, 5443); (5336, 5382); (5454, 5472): -2.54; 2.52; 2.52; 2.28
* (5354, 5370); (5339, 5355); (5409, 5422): 0.66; 2.51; 2.38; 2.4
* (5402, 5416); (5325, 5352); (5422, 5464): 0.39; 2.57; 2.43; 2.47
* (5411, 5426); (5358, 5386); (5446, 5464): -0.26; 2.49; 2.44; 2.33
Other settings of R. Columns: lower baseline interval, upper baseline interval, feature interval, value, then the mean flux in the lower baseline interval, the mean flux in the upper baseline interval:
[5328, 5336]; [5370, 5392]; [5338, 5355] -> -0.04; 2.54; 2.48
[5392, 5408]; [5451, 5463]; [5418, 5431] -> -2.29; 2.27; 2.27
